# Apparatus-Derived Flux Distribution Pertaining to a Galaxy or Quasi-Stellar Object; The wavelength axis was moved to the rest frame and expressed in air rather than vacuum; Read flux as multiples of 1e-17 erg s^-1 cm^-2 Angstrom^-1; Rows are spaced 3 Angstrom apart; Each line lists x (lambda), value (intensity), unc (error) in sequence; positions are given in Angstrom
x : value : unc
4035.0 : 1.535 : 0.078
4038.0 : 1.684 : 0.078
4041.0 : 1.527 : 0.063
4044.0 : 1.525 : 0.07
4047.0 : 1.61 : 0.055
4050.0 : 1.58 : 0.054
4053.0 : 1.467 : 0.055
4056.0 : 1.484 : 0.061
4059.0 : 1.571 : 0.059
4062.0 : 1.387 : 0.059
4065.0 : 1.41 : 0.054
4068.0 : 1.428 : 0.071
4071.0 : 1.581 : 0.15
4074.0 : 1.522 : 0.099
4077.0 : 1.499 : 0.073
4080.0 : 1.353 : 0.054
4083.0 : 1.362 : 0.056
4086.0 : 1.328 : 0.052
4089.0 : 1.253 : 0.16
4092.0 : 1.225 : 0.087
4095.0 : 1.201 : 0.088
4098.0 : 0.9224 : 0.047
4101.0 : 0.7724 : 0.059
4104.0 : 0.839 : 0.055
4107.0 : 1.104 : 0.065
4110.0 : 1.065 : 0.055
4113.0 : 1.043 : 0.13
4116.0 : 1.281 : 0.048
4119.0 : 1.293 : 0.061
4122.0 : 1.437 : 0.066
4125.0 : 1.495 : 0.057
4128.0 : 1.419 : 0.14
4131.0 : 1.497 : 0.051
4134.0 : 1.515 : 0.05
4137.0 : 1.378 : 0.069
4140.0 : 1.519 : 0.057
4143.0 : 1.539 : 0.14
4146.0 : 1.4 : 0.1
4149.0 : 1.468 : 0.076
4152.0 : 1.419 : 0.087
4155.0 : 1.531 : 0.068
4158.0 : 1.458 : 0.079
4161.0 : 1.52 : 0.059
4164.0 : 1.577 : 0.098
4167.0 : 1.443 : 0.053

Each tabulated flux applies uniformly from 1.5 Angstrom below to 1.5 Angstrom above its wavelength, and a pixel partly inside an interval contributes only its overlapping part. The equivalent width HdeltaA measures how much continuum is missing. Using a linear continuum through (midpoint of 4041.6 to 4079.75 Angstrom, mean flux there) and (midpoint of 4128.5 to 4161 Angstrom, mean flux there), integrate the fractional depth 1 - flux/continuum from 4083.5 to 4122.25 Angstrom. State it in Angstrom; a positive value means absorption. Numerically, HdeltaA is 9.3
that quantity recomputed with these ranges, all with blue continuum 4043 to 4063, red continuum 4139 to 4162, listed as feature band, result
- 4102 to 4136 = 5.16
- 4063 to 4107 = 7.25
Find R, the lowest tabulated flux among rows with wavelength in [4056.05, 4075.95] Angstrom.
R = 1.387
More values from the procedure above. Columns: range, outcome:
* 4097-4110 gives 0.7724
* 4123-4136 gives 1.419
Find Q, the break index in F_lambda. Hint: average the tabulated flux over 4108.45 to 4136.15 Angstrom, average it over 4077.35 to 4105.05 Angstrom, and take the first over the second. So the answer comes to 1.15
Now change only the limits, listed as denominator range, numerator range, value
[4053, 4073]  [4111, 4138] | 0.93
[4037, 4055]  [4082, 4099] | 0.78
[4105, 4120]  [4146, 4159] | 1.28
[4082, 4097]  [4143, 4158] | 1.16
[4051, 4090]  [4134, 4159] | 1.02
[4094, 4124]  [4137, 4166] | 1.35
